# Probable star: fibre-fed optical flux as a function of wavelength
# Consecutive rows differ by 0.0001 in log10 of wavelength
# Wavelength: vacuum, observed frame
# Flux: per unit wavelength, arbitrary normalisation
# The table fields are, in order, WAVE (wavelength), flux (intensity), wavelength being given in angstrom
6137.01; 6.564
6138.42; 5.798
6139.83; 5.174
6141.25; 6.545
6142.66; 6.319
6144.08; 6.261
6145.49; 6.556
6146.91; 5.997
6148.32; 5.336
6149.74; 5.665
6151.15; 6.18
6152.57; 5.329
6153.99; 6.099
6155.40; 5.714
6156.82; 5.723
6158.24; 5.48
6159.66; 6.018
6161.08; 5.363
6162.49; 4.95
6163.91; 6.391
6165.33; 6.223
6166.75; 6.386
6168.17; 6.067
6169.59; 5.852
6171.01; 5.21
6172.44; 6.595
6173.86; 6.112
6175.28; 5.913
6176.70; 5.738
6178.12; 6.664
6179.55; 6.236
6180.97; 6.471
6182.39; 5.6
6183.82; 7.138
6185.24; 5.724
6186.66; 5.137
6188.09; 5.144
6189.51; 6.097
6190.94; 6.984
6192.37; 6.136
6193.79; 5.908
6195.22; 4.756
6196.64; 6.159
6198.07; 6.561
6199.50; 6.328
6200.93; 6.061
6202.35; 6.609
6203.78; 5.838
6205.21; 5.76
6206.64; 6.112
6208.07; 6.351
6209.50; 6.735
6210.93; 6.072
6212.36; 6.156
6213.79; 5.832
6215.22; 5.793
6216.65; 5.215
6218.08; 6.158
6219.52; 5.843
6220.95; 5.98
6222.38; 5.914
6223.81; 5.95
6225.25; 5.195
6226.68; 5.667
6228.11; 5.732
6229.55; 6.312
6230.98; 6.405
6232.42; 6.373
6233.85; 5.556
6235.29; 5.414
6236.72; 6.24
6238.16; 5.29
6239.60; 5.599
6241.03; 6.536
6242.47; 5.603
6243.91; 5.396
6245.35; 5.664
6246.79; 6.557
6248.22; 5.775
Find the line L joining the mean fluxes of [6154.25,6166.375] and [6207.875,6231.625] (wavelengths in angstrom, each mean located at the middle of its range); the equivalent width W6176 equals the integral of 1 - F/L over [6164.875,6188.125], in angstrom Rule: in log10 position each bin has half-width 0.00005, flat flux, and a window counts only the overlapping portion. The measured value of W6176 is -0.9 angstrom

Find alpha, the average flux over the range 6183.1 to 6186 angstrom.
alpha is 6.41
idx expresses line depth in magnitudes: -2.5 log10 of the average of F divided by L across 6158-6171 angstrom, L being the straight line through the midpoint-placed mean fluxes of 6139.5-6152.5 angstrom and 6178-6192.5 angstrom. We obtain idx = 0.04 mag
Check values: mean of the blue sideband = 5.99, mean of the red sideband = 6.09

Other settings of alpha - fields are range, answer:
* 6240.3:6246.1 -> 5.8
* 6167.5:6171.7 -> 5.71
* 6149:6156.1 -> 5.8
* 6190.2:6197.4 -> 5.99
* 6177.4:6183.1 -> 6.24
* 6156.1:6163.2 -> 5.51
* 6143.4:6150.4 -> 5.97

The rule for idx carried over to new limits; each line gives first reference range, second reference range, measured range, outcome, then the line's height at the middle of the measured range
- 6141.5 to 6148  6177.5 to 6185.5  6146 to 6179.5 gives 0.07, 6.29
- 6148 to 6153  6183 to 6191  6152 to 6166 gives 0.00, 5.73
